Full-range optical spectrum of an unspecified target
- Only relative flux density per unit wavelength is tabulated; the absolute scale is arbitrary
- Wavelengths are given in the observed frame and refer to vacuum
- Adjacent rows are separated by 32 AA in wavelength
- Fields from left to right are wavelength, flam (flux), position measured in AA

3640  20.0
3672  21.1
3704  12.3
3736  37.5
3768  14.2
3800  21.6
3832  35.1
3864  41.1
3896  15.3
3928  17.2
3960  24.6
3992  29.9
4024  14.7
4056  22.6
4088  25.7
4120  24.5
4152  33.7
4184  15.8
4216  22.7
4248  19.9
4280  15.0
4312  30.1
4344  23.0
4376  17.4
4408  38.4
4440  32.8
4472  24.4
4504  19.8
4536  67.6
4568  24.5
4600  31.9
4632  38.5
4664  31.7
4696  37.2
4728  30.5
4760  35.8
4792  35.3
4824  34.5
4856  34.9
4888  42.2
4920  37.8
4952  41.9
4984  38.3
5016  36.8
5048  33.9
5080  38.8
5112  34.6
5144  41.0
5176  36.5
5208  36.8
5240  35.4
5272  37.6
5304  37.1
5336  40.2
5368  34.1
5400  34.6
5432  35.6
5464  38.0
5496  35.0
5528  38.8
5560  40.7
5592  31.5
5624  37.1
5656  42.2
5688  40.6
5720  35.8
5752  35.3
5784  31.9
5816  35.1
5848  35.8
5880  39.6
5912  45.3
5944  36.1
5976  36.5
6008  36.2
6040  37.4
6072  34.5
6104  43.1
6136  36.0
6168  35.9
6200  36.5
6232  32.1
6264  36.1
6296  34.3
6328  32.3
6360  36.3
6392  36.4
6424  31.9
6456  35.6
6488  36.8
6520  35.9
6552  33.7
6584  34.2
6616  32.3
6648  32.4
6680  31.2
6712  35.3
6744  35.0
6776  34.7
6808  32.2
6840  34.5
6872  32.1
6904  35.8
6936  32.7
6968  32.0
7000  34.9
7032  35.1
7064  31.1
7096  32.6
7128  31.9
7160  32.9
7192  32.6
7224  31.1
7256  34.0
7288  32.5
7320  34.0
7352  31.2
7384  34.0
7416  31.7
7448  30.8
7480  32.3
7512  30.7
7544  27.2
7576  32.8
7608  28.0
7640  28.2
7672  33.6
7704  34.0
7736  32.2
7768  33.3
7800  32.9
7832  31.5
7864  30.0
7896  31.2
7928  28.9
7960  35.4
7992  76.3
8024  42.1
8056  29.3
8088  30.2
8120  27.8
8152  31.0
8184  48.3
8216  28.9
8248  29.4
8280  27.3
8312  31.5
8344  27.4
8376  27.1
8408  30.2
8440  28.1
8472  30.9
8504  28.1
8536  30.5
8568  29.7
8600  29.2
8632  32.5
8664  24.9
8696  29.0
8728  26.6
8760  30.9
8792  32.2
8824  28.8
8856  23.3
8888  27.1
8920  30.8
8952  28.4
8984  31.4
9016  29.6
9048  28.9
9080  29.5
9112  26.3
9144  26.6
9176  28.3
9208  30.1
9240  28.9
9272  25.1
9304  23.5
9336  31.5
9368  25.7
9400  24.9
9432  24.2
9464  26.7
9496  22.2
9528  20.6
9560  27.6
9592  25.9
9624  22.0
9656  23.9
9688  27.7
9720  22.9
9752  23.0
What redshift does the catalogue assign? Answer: 0.218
